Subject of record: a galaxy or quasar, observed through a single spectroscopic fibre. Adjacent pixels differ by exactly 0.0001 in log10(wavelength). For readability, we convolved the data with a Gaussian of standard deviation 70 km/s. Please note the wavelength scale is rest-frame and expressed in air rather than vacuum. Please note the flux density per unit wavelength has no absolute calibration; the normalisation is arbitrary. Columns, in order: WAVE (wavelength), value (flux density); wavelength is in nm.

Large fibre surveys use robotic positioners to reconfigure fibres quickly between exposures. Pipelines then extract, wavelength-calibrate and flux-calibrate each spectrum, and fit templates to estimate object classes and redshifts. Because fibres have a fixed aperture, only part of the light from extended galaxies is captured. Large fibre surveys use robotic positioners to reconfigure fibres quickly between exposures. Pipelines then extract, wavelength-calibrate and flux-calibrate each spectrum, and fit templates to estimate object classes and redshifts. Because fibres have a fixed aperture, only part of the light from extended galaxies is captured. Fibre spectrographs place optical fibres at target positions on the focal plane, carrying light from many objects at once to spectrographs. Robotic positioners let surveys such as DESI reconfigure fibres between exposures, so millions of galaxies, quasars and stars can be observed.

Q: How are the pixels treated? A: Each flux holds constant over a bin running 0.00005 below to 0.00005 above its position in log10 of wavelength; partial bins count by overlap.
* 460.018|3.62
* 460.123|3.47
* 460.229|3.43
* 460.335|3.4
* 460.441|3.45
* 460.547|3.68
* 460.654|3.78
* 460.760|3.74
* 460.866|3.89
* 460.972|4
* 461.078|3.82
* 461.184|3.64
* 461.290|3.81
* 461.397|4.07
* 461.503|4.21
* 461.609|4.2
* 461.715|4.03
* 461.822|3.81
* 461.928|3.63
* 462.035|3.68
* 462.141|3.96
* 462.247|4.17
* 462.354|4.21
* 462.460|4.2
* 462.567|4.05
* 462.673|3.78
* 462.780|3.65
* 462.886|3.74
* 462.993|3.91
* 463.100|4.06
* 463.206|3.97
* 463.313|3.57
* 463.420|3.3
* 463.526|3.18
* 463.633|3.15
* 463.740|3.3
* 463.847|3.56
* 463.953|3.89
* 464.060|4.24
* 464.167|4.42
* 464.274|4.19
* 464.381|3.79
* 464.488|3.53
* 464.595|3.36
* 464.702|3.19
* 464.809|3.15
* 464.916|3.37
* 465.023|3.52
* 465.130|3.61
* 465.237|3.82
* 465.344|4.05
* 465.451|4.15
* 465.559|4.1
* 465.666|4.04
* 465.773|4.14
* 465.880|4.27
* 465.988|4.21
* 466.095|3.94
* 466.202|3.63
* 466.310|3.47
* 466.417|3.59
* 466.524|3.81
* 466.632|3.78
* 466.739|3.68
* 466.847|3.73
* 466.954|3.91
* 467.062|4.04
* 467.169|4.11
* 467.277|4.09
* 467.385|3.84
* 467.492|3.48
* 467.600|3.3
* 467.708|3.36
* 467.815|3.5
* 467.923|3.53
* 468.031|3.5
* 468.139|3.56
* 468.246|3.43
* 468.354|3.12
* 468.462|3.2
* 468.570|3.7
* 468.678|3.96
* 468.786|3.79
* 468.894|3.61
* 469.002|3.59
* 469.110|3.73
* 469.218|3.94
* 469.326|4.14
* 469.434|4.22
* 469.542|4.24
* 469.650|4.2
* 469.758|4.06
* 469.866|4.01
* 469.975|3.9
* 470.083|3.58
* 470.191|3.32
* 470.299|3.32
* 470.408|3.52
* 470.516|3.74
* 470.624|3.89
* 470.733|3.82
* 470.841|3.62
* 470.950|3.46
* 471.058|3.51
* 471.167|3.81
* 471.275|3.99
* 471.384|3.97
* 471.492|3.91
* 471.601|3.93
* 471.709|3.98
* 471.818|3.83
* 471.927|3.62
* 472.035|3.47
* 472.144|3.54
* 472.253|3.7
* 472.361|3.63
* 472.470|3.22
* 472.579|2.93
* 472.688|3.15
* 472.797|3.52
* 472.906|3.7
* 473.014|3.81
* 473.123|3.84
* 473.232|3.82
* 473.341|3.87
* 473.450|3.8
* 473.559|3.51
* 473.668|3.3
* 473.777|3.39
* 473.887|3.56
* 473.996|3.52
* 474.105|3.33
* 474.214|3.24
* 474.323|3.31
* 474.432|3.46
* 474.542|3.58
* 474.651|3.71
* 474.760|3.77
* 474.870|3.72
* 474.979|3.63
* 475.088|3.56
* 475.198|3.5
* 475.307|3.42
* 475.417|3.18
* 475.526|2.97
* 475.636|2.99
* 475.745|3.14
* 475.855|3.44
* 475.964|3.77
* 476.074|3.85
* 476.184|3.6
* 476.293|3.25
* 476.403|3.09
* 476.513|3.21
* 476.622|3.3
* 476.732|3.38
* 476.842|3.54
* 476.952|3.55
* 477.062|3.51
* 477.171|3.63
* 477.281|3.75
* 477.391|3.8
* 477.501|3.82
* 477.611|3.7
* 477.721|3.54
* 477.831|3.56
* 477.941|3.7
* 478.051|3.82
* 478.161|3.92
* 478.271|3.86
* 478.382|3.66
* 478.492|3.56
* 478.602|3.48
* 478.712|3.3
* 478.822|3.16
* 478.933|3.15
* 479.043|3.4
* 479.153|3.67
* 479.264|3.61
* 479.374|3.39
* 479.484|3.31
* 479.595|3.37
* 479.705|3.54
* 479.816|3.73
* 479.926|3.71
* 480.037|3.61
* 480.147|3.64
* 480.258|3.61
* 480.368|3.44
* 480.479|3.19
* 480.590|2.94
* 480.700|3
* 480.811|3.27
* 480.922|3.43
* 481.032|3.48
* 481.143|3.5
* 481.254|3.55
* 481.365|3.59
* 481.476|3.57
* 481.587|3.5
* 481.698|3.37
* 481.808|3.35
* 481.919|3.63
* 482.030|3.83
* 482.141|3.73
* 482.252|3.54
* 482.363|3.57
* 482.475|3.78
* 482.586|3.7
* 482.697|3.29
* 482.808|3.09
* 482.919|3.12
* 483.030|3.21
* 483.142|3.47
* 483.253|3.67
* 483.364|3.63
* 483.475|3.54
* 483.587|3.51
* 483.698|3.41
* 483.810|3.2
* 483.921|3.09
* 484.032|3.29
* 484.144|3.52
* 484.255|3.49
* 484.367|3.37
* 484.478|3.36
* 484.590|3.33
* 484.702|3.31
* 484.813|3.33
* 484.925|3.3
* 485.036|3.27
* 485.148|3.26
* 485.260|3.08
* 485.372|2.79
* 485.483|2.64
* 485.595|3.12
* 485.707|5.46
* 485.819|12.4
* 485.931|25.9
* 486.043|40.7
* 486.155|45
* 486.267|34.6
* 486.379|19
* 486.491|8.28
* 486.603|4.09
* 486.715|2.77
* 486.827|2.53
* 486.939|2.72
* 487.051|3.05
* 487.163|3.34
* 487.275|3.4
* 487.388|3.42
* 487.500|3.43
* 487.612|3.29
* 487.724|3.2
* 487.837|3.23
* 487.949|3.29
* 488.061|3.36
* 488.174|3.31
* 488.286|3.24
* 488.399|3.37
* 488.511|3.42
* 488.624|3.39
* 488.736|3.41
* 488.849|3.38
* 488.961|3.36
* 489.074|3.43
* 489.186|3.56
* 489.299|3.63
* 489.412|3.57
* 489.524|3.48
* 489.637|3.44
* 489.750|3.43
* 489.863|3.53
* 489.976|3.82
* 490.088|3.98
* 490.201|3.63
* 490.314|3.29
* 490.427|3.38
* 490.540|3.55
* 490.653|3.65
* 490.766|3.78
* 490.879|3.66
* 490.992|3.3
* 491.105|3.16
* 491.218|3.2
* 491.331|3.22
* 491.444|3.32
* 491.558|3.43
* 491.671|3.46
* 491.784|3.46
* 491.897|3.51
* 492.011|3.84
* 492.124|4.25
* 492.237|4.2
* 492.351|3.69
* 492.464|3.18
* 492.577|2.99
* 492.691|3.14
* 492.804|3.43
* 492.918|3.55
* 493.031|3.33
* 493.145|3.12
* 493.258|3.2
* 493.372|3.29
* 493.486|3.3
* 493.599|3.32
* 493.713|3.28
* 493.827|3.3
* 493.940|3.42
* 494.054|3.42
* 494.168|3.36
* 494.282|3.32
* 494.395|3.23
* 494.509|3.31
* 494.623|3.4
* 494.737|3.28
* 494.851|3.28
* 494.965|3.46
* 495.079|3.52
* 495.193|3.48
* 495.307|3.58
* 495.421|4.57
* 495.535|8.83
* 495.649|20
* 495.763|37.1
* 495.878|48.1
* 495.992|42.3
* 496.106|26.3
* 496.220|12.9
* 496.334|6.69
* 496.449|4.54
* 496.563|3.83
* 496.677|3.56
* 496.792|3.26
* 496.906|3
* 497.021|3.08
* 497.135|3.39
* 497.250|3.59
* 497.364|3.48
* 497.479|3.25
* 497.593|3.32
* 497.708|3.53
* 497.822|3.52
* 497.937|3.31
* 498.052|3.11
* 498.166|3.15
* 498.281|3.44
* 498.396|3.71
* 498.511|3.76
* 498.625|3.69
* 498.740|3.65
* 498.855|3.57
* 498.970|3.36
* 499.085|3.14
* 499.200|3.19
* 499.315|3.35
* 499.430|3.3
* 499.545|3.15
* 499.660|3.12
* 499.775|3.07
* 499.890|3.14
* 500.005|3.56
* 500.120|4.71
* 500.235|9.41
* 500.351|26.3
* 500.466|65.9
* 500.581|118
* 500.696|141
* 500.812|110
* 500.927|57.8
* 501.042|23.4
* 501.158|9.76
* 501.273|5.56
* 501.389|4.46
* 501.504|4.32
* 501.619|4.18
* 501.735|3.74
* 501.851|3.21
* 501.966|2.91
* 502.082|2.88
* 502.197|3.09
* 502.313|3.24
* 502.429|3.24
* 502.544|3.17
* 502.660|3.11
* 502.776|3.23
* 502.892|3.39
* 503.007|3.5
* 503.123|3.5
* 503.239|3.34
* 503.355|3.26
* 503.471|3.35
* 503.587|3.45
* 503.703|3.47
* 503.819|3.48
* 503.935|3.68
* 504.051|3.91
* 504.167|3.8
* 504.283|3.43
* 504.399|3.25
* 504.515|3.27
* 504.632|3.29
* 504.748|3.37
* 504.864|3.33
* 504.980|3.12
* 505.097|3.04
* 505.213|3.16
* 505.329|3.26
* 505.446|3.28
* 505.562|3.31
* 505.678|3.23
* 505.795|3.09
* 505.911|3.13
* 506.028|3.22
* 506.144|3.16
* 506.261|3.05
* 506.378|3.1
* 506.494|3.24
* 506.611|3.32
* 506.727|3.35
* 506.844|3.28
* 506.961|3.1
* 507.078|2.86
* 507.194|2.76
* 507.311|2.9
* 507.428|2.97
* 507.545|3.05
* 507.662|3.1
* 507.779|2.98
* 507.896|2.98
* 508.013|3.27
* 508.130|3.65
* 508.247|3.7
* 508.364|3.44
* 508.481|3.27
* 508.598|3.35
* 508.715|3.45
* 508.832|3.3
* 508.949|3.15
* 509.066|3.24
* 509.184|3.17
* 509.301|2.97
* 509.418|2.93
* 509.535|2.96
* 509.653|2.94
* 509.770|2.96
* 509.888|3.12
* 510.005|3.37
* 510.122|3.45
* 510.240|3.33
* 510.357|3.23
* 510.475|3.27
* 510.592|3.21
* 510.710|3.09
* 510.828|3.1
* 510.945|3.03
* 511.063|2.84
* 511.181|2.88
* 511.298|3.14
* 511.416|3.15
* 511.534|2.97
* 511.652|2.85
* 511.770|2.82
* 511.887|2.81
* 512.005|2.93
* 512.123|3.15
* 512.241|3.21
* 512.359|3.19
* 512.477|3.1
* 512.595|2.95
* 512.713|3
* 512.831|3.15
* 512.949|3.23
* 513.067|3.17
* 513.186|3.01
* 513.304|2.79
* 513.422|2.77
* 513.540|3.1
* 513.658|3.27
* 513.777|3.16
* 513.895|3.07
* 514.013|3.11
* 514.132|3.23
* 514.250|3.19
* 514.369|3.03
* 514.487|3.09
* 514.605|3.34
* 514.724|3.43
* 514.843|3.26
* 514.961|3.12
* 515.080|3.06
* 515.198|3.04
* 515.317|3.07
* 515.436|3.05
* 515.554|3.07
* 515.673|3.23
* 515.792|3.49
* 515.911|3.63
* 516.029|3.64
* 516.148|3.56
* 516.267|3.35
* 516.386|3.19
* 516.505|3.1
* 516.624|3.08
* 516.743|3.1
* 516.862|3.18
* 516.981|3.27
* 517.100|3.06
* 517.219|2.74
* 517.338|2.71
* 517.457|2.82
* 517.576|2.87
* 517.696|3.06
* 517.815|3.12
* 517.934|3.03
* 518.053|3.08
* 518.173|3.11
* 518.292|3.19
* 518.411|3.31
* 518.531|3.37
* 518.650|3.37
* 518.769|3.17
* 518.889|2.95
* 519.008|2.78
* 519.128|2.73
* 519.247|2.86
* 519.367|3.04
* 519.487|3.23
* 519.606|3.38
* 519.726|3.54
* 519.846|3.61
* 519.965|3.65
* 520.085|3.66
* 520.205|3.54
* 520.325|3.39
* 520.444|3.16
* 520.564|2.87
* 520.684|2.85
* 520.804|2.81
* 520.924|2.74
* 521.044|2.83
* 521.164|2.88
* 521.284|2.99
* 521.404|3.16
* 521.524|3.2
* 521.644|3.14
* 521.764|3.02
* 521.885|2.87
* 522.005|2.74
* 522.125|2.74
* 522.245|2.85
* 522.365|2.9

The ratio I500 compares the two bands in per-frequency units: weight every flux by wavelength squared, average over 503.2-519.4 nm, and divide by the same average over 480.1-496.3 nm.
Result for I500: 0.6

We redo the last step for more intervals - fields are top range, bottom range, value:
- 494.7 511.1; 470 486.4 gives 1.99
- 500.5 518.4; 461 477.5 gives 1.93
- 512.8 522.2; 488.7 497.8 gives 0.61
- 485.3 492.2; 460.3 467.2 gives 1.76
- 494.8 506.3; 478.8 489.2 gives 2.17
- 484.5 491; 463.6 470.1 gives 1.79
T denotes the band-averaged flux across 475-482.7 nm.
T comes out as 3.49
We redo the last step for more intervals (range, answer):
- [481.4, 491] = 5.31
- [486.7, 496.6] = 5.45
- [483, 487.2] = 7.66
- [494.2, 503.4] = 12.3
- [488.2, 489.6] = 3.44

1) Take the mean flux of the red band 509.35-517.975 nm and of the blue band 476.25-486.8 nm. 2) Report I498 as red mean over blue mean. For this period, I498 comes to 0.6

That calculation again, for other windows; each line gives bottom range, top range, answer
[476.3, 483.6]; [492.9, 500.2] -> 1.77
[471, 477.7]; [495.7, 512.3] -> 2.27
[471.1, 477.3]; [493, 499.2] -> 1.88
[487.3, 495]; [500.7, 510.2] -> 1.86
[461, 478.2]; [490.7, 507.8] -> 2.21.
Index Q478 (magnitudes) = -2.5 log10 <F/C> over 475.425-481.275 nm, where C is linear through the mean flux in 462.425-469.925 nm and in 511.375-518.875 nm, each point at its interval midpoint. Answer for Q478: 0.04 mag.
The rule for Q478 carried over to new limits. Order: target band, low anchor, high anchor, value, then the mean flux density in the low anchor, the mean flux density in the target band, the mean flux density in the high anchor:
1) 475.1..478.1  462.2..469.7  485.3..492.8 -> 0.33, 3.76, 3.48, 5.84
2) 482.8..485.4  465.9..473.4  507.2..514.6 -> 0.06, 3.71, 3.33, 3.12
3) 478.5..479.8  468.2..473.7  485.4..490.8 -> 0.45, 3.7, 3.41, 6.78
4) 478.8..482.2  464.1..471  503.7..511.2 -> 0.03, 3.75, 3.46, 3.21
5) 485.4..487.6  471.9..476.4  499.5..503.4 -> -0.11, 3.49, 11.6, 19.2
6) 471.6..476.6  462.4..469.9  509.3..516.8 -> 0.05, 3.76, 3.5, 3.13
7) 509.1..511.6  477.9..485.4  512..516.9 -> 0.03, 3.44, 3.1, 3.17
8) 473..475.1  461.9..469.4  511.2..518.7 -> 0.02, 3.75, 3.58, 3.12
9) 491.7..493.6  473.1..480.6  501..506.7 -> 0.08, 3.51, 3.46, 3.88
